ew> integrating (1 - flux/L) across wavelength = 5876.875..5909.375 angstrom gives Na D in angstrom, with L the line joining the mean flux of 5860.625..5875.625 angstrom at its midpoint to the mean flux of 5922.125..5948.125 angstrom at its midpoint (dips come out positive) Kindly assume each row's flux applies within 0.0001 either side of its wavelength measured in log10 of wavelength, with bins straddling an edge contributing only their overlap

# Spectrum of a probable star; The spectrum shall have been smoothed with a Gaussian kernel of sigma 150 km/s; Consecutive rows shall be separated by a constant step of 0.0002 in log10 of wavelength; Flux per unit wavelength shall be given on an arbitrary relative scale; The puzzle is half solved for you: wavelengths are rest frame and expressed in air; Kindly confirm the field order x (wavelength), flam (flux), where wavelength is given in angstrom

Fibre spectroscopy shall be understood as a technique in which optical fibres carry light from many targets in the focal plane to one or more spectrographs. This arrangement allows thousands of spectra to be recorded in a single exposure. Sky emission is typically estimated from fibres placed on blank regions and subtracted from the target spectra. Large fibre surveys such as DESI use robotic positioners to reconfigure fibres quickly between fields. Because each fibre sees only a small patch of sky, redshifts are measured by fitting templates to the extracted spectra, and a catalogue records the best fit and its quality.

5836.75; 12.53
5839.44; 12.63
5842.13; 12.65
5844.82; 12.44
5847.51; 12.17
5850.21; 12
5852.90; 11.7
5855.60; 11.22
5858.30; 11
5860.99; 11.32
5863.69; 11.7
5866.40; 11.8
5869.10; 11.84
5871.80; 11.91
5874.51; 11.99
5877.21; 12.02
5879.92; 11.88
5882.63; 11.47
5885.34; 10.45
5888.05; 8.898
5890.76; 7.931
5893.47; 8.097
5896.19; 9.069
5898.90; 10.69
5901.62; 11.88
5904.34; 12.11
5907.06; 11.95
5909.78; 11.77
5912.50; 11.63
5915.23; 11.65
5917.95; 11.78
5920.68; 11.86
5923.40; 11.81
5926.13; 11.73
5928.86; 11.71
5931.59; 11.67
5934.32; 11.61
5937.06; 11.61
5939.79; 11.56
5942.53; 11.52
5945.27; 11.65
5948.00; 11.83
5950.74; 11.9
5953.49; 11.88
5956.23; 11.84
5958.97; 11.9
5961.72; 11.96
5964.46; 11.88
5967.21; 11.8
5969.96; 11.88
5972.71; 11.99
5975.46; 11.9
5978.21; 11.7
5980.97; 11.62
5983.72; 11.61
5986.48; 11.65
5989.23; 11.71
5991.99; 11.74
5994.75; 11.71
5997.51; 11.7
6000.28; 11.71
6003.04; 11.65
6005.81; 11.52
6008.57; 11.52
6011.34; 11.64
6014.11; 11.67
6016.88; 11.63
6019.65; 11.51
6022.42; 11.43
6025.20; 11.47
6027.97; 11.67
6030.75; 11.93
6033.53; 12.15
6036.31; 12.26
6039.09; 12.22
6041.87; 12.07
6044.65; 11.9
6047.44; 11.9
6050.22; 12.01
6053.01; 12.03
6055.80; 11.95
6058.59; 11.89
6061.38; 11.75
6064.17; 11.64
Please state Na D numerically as 3.34 angstrom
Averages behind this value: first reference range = 11.8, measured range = 10.5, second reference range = 11.7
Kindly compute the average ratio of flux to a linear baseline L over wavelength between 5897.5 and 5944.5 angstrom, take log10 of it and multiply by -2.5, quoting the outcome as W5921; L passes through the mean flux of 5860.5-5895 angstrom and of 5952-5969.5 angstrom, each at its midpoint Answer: -0.028 mag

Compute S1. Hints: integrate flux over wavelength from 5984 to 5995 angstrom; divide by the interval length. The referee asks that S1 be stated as 11.7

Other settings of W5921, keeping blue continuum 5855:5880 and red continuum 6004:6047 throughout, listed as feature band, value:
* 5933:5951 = 0.01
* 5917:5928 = -0.01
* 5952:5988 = -0.01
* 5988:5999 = 0.00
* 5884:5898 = 0.29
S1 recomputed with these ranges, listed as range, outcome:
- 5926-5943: 11.6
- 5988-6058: 11.8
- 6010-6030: 11.6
